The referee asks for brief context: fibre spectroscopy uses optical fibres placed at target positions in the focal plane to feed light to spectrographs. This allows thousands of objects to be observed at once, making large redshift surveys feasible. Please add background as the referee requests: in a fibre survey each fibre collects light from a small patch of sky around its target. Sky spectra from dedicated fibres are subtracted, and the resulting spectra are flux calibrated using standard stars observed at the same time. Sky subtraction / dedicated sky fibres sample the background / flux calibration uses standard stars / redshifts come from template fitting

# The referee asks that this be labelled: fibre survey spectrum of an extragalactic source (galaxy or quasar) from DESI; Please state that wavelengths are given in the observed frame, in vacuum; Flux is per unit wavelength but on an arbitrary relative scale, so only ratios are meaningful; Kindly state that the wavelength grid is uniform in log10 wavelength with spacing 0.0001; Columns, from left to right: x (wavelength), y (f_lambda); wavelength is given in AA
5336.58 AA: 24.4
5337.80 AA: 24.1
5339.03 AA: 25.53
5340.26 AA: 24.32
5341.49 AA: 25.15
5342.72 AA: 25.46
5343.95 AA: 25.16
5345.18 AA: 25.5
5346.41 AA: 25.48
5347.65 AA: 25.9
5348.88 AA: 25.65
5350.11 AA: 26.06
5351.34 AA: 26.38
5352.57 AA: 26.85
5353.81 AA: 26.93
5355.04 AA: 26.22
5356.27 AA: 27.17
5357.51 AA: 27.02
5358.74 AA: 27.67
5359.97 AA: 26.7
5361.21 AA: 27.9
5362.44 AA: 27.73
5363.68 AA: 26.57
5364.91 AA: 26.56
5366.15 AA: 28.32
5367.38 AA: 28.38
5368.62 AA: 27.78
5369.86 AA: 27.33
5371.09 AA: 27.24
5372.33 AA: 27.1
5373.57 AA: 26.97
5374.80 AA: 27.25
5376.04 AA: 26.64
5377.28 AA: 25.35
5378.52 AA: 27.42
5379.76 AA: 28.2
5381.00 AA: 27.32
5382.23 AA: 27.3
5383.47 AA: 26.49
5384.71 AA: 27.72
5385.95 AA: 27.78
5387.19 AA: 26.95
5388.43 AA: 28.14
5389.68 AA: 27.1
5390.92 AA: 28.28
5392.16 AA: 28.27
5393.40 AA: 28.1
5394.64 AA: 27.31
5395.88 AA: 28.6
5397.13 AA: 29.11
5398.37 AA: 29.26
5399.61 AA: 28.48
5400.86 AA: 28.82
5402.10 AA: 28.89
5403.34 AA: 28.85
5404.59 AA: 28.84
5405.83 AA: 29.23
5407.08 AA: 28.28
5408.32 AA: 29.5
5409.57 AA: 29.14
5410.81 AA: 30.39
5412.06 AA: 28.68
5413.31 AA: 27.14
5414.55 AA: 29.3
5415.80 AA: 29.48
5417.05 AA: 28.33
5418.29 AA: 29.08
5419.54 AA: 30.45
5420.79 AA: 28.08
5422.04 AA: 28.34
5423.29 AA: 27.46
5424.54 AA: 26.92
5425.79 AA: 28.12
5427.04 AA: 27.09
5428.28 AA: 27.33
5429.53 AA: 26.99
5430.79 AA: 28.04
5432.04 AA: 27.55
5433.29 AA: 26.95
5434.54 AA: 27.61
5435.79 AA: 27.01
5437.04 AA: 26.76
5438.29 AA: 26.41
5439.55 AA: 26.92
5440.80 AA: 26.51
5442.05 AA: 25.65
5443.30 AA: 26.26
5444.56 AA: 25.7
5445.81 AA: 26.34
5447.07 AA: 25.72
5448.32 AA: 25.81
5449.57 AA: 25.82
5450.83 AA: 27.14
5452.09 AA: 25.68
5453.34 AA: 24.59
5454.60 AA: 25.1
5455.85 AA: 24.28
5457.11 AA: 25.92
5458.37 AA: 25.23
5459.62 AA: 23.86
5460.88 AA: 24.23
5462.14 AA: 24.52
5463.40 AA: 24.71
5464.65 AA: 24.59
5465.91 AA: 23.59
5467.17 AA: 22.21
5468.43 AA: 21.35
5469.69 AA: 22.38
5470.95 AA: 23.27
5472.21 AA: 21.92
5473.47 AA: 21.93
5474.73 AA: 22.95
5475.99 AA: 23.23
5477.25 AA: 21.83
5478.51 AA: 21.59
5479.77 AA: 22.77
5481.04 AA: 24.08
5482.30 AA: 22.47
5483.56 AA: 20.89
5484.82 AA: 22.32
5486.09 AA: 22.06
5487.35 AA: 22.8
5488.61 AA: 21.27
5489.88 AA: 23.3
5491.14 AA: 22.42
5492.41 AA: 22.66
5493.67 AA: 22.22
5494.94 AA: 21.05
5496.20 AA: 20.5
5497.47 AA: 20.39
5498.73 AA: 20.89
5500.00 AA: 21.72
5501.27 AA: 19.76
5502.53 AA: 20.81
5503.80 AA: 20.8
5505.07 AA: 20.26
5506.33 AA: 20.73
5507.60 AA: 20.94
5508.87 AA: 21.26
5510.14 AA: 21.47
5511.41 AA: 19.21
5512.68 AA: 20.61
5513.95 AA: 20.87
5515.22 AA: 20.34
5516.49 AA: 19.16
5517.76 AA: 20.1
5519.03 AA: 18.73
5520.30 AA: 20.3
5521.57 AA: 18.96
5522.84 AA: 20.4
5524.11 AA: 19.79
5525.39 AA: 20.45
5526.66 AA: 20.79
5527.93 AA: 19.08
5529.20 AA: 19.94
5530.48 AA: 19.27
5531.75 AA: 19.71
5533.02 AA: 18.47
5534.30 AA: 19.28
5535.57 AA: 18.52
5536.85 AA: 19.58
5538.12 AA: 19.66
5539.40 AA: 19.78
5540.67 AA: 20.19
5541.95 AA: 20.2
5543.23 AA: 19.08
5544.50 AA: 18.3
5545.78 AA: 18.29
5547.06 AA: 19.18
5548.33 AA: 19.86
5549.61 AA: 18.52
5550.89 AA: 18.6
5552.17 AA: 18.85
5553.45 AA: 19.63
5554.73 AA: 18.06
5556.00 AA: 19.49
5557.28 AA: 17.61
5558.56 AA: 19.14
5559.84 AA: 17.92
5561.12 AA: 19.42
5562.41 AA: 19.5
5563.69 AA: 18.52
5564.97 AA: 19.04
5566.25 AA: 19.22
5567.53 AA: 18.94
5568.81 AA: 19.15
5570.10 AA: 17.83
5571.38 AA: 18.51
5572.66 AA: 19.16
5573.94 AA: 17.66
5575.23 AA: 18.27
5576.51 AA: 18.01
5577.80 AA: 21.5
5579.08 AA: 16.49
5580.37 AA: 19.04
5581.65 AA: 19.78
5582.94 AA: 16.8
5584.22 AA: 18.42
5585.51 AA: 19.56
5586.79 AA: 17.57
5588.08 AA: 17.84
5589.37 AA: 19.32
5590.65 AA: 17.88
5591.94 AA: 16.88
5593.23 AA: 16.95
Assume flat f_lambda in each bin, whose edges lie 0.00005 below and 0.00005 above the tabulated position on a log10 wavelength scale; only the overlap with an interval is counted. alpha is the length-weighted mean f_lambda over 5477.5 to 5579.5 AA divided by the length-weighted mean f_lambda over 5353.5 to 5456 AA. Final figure 0.73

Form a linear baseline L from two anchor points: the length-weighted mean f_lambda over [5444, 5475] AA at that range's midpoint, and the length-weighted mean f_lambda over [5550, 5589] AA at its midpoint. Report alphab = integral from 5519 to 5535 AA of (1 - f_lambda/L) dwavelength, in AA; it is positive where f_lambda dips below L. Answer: 0.9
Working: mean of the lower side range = 24.4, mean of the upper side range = 18.7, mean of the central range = 19.7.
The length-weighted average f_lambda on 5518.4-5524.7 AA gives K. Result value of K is 19.7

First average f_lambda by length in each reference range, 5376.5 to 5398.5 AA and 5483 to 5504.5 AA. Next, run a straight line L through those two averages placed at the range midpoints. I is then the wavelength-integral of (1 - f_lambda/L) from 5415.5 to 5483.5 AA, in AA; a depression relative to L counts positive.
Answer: -3.8 AA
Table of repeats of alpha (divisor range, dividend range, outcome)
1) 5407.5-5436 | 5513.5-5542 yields 0.70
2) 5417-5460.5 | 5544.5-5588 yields 0.70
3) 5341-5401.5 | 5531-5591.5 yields 0.69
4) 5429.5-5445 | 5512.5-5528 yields 0.75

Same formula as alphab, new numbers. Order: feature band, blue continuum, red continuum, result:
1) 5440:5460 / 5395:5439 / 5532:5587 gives 0.36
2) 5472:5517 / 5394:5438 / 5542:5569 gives 2.99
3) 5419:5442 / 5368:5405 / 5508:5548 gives -1.96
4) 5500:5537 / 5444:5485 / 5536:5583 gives 1.82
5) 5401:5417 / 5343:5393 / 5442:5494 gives -2.05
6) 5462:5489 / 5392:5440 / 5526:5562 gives 1.54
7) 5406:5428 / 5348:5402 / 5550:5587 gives -2.62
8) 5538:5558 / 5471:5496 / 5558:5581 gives 0.57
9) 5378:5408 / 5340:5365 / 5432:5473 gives -2.65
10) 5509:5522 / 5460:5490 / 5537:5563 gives 0.46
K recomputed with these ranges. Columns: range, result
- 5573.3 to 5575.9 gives 18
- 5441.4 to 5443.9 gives 26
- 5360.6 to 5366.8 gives 27.4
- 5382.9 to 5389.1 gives 27.4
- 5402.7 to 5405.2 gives 28.8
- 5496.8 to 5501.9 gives 20.7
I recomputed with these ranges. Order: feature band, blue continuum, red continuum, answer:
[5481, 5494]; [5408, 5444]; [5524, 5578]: 0.65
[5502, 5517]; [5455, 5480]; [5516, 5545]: 0.20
